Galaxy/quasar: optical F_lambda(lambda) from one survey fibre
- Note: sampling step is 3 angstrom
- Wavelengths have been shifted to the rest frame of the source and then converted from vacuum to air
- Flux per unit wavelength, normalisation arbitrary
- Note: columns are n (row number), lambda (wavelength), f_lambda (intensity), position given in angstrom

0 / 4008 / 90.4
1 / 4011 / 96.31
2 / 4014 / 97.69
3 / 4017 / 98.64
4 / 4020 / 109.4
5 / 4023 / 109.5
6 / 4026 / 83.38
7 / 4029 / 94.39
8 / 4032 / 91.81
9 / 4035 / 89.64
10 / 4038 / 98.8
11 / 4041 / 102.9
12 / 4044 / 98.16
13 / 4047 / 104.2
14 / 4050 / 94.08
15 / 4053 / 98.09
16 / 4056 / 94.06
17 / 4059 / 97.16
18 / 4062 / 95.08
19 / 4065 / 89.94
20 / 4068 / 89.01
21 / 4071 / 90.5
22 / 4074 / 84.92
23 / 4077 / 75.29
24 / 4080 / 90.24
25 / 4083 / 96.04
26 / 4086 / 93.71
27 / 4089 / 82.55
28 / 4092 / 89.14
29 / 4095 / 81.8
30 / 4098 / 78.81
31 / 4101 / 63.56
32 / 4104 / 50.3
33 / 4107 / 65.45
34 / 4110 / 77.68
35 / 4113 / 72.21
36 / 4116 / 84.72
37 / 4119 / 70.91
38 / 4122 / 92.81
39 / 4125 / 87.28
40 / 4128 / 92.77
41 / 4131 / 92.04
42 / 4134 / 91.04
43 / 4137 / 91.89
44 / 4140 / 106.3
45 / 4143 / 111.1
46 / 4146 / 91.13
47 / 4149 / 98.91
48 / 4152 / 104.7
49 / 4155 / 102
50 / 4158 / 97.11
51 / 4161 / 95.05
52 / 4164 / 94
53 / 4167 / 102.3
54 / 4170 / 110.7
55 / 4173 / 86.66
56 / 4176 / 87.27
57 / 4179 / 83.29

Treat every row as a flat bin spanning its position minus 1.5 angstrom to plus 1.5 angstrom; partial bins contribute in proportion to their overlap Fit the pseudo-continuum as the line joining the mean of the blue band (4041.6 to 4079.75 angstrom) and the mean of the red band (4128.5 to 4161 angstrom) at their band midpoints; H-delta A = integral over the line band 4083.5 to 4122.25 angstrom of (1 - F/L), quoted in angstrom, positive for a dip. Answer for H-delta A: 7.4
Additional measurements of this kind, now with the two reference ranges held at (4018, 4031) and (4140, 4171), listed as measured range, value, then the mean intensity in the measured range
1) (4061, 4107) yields 7.86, 82.7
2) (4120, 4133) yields 1.29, 90.4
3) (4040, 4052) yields -0.05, 99.6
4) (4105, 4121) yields 4.18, 74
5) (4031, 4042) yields 0.38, 95.6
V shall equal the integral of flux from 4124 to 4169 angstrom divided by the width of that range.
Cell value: 97.4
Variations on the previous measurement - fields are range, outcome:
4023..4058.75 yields 96.1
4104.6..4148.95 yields 87.3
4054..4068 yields 93.7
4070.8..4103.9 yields 82.6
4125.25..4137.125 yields 91.5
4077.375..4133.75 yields 81.3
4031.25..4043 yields 96.1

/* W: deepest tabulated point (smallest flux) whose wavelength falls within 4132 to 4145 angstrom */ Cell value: 91.04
